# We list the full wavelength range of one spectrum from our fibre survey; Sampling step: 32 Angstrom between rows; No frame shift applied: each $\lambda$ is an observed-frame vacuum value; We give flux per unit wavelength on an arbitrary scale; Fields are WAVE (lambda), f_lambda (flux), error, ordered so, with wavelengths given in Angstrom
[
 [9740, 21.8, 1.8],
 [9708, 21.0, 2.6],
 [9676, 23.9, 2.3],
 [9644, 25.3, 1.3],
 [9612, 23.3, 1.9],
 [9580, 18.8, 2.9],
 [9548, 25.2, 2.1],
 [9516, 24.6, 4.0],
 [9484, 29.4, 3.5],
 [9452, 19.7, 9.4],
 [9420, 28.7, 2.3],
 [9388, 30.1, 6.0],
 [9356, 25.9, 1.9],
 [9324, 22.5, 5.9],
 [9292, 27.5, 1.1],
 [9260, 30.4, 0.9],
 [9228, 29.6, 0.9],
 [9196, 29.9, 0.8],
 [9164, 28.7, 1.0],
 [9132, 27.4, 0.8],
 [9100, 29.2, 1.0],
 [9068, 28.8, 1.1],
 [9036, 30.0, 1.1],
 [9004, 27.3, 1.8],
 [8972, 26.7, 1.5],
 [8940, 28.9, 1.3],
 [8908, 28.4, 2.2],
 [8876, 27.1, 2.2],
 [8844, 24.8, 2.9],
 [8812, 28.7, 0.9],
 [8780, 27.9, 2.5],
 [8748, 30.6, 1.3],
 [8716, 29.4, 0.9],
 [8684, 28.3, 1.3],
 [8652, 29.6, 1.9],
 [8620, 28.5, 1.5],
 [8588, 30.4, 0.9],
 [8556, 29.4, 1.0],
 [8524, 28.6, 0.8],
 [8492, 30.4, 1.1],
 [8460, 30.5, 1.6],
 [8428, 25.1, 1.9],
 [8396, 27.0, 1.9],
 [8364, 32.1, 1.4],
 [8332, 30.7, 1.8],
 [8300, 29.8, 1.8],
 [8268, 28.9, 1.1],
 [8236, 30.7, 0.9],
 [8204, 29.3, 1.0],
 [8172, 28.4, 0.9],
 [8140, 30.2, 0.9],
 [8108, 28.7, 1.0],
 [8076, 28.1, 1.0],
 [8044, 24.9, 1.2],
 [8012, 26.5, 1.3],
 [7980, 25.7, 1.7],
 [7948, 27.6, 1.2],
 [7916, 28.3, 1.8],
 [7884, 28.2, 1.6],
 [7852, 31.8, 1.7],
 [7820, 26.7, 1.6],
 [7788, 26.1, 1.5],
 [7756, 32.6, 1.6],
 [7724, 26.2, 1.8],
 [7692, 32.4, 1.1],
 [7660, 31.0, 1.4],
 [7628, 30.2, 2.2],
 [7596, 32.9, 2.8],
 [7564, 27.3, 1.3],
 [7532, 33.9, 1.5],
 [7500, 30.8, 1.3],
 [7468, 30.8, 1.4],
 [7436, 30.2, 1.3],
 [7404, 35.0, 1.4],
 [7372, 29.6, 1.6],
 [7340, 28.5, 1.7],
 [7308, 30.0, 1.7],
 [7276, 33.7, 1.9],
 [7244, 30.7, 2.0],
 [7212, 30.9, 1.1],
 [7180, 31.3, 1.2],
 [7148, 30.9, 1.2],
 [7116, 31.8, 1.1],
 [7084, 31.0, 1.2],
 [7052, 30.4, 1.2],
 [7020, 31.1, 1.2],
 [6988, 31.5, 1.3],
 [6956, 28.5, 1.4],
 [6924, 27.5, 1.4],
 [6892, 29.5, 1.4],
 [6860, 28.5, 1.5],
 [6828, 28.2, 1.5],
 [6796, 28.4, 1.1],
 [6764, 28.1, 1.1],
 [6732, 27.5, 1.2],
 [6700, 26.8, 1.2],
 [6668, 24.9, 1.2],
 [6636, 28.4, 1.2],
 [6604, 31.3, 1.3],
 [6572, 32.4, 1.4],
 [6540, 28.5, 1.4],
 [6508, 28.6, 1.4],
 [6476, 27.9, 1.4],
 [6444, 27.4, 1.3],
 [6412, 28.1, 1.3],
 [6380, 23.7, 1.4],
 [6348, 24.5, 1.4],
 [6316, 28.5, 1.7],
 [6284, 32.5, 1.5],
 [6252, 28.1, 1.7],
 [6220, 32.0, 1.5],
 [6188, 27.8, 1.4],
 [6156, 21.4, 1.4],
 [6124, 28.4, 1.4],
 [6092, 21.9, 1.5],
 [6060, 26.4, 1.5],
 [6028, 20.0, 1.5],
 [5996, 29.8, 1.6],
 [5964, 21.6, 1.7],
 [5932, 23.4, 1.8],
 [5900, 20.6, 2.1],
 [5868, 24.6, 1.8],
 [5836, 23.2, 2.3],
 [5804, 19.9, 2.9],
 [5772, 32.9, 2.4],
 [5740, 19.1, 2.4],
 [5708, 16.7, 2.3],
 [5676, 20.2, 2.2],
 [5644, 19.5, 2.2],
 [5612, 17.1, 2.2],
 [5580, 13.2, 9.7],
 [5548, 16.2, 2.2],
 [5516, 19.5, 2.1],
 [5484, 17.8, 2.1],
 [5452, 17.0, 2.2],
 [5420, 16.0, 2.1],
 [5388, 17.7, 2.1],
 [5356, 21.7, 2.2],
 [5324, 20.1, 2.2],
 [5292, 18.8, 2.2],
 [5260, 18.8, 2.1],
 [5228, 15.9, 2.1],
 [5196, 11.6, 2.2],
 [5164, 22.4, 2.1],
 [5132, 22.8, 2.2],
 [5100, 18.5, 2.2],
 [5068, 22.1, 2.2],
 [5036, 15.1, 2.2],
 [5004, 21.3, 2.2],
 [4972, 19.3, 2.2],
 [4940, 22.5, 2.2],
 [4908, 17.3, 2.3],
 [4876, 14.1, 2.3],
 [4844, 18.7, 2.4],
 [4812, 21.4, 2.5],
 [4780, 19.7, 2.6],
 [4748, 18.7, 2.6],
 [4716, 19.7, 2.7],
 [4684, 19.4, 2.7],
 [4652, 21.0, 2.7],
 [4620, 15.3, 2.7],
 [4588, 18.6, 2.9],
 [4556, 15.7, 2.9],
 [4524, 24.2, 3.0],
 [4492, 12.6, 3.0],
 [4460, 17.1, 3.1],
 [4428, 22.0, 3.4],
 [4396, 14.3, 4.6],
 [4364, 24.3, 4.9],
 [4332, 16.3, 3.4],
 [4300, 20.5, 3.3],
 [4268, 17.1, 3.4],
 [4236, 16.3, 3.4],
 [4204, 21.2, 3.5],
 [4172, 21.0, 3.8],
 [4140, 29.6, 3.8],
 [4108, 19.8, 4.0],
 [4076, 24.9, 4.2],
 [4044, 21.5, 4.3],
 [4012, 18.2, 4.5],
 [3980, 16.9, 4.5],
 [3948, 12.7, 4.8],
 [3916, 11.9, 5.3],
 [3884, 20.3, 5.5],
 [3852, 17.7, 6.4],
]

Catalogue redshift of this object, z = 0.55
